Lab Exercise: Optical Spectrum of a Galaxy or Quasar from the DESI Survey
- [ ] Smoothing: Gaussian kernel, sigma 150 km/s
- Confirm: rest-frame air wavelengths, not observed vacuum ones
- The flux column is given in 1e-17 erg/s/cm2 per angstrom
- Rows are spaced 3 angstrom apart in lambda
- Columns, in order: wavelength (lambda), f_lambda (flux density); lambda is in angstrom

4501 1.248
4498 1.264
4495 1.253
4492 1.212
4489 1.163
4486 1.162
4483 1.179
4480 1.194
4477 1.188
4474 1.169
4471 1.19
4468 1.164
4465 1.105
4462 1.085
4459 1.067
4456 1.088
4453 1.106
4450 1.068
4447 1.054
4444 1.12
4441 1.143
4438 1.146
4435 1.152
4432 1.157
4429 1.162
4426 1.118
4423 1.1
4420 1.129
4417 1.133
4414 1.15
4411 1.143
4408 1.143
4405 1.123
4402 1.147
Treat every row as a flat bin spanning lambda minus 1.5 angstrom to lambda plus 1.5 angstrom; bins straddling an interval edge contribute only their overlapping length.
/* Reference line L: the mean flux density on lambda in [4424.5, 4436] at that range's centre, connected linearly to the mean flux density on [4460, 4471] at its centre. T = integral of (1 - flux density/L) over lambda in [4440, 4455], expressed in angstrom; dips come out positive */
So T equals 0.53 angstrom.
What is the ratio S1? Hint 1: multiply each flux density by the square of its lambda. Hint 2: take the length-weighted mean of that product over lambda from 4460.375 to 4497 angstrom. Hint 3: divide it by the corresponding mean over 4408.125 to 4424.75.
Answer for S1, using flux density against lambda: 1.07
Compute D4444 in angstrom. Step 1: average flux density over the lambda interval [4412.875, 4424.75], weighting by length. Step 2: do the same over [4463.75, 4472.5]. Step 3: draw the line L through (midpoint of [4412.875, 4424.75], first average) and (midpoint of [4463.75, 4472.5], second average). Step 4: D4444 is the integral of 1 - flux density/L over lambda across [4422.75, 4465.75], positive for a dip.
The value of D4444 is 1.1 angstrom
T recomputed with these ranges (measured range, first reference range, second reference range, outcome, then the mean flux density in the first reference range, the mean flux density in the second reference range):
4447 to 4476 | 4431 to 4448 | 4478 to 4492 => 1.0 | 1.13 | 1.18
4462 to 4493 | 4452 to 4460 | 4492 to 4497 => 0.1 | 1.09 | 1.24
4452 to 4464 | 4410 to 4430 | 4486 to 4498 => 0.9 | 1.13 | 1.21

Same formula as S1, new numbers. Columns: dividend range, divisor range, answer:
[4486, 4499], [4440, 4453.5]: 1.13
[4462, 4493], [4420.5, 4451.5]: 1.06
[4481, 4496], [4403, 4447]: 1.08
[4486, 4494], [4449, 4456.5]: 1.11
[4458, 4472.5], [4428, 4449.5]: 1.01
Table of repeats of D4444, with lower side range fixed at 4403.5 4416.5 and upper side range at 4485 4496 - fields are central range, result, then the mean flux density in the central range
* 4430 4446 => 0.25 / 1.14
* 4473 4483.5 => 0.04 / 1.18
